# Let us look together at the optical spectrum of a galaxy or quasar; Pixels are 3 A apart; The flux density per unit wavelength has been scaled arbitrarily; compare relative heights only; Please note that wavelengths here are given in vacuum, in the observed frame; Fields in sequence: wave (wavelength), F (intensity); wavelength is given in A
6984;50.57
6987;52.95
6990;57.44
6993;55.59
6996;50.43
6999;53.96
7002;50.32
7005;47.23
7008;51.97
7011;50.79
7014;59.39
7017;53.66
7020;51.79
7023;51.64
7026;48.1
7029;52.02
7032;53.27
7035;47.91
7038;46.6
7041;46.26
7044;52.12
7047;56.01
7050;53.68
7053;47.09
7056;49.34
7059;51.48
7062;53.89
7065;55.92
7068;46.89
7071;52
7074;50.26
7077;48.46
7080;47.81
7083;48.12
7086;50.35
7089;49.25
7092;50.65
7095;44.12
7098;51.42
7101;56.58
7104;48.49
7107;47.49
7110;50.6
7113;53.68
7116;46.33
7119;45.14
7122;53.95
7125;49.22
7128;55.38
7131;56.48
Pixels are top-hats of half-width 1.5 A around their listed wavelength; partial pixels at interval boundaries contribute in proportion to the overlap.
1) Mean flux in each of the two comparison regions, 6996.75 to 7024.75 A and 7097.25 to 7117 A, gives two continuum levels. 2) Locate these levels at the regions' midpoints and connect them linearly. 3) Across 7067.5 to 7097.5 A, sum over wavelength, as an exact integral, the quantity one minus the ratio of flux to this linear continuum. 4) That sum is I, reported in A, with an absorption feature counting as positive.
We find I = 1.3 A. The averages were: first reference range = 52.2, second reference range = 50.7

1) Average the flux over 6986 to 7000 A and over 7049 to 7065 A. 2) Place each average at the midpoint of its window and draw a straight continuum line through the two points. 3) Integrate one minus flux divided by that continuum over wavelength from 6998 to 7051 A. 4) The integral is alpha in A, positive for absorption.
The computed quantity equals 1.4 A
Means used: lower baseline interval 54.1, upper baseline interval 51.5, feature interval 51.4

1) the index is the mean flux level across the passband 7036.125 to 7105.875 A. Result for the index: 50.3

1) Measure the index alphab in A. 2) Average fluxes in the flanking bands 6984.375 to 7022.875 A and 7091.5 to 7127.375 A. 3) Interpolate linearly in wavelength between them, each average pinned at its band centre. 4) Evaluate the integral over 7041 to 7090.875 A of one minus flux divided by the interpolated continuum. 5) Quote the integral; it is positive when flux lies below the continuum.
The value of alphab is 0.46 A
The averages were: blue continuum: 52.8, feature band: 50.7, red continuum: 49.9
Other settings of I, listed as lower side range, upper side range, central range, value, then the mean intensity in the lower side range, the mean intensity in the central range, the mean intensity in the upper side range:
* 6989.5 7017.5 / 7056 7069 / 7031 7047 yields 0.79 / 52.9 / 49.7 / 51.9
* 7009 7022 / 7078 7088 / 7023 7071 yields 0.58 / 53.7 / 50.8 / 48.8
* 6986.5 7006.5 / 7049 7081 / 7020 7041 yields 0.73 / 52.5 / 49.8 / 50.6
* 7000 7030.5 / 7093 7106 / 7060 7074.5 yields -0.34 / 51.7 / 51.9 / 50.1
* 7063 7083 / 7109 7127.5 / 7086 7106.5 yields 0.06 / 50.2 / 50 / 50.1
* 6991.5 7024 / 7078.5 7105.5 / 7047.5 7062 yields -0.07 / 52.4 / 51.1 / 49.6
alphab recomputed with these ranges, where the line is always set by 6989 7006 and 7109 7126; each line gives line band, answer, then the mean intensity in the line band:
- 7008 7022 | -0.40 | 53.6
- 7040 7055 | 0.07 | 51.1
